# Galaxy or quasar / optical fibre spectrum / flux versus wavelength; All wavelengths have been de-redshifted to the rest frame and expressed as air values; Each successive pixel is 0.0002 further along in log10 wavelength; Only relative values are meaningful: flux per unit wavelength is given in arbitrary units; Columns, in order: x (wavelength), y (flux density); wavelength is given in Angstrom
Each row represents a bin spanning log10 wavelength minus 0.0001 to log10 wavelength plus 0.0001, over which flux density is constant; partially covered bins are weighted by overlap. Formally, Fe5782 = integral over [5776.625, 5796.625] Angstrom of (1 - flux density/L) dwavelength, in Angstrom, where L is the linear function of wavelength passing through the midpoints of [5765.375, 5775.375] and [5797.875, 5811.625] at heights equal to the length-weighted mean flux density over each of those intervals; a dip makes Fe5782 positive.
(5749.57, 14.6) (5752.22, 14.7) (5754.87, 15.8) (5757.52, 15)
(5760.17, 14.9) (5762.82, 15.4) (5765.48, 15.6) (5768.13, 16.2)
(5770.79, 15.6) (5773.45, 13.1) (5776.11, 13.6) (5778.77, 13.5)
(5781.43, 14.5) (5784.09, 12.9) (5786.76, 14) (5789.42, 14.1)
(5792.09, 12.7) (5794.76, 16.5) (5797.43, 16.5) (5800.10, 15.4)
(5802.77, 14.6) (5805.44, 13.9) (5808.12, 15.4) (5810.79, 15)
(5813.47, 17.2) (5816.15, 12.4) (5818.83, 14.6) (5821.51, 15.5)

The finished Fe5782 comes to 1.2 Angstrom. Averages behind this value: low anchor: 15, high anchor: 15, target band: 14.1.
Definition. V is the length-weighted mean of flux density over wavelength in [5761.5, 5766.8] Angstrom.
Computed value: 15.5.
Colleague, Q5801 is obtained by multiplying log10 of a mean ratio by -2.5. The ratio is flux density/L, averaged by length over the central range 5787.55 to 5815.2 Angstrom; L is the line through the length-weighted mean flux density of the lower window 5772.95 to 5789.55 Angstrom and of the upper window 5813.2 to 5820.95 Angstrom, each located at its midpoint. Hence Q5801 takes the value -0.071 mag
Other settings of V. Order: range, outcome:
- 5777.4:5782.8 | 14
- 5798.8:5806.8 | 14.6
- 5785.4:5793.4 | 13.6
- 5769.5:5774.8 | 14.3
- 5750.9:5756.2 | 15.3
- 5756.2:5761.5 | 15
